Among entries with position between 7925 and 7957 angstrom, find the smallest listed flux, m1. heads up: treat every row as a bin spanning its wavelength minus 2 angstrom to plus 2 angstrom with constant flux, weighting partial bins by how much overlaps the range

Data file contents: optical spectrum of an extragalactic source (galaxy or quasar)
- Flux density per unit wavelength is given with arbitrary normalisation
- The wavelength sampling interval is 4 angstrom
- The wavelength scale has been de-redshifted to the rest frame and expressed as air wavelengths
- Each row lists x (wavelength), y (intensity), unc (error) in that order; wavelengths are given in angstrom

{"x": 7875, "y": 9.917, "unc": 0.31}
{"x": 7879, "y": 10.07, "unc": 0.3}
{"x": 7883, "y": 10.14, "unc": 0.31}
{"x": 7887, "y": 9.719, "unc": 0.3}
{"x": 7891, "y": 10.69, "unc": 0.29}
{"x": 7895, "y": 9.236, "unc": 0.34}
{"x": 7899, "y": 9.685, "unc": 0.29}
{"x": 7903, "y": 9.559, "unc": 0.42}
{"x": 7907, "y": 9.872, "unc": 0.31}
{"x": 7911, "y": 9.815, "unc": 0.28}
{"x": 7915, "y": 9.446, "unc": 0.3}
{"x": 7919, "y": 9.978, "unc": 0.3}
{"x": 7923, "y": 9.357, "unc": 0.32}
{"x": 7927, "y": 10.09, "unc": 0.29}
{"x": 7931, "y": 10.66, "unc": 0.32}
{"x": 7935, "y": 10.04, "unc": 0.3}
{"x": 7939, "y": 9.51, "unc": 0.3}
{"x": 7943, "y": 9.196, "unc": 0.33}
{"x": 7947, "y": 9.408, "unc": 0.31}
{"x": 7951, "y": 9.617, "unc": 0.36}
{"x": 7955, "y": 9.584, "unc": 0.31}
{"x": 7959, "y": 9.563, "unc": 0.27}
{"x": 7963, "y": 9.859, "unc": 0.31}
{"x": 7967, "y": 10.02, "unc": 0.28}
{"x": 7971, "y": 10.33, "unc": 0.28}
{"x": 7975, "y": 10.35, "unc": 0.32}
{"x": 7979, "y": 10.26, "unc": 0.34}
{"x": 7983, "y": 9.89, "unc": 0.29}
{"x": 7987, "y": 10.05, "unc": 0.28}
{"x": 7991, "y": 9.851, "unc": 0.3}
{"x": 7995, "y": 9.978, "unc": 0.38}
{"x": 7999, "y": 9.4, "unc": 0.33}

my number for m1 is 9.196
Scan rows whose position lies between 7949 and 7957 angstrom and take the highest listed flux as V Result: 9.617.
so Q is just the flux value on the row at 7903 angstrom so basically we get 9.559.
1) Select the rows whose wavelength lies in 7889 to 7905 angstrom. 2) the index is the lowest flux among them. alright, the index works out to 9.236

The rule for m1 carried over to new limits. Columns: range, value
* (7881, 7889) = 9.719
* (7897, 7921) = 9.446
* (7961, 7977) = 9.859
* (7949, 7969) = 9.563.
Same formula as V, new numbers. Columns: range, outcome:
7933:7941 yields 10.04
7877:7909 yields 10.69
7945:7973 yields 10.33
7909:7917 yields 9.815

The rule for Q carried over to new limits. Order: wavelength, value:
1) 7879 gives 10.07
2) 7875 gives 9.917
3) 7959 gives 9.563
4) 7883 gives 10.14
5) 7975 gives 10.35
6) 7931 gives 10.66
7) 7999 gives 9.4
